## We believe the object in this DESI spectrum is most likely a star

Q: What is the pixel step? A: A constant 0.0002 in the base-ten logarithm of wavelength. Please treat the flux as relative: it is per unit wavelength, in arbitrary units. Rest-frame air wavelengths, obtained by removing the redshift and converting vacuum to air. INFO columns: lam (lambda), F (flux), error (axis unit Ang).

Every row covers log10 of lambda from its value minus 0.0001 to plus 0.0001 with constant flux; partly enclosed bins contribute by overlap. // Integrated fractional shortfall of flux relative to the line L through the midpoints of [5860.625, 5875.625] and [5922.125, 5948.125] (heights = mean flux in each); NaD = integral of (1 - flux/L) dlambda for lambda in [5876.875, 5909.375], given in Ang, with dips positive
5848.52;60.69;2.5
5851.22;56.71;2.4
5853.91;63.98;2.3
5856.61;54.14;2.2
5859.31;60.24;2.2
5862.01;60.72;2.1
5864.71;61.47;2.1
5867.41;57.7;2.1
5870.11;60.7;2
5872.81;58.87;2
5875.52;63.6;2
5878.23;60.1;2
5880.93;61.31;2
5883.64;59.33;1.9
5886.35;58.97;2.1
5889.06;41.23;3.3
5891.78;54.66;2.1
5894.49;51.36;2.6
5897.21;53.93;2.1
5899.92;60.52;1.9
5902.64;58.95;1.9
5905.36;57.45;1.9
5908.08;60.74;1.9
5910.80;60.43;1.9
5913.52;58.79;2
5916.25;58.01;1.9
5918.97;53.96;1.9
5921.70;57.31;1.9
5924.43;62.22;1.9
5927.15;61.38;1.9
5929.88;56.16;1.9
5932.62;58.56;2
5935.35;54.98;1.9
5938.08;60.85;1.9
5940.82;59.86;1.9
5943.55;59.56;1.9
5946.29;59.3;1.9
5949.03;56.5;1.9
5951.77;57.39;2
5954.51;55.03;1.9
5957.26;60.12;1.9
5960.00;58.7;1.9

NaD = 1.8 Ang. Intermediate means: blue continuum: 60.3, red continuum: 59.1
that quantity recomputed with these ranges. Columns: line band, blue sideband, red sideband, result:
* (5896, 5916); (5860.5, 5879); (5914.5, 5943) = 0.16 Ang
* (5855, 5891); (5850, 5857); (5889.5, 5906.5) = -0.62 Ang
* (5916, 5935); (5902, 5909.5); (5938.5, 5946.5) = 0.44 Ang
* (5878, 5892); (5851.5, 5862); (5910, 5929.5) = 0.79 Ang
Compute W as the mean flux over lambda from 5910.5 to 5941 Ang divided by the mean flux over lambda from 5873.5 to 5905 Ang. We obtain 1.03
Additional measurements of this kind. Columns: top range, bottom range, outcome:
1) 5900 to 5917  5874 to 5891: 1.03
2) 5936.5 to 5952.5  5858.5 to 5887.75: 0.98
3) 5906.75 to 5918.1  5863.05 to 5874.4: 0.99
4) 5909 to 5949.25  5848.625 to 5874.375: 0.99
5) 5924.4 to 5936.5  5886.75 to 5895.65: 1.16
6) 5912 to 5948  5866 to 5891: 1.01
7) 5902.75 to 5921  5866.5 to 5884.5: 0.97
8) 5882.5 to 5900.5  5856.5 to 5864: 0.91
